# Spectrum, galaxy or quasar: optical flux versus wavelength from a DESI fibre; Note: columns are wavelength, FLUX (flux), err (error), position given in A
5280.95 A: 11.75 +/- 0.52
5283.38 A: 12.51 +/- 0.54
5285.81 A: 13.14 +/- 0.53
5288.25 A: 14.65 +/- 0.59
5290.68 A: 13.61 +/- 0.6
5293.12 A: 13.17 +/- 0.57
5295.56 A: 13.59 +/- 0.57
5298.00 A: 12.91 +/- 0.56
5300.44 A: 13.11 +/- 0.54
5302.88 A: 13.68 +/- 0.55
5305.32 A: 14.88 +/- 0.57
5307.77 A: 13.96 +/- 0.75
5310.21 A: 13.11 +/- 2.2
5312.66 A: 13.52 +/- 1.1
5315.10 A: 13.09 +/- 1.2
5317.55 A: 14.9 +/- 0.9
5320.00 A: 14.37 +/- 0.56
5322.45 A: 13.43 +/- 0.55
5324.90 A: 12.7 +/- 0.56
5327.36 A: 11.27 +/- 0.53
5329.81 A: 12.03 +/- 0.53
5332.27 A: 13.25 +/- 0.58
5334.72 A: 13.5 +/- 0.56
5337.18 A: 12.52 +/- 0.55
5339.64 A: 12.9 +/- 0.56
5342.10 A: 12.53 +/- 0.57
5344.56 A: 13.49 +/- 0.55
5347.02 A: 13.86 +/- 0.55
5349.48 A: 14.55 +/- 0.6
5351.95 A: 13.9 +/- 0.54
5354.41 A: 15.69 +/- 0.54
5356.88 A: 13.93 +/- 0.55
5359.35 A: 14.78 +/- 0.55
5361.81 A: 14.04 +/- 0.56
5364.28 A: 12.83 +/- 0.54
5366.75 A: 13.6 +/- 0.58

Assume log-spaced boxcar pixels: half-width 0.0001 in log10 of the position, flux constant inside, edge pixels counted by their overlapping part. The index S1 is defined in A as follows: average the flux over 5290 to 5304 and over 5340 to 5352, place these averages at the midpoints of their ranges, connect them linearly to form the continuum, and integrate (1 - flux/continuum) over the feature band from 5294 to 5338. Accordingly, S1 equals 0.3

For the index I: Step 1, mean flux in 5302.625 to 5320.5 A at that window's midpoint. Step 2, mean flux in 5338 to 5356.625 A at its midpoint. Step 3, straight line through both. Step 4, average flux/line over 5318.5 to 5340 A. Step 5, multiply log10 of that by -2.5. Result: 0.079 mag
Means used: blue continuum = 13.9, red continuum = 13.8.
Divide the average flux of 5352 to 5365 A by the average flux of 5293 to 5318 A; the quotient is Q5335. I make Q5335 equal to 1.0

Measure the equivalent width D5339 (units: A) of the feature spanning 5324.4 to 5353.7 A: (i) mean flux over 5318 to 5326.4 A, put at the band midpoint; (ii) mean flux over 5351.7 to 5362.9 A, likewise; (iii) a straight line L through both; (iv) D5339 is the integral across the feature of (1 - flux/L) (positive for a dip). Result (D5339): 1.9 A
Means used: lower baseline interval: 13.5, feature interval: 13.1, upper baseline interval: 14.5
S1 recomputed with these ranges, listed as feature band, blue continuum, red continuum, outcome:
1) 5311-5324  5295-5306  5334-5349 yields -0.38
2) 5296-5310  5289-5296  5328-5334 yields -0.41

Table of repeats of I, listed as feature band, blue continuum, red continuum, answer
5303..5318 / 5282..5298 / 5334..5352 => -0.04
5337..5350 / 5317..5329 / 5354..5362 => 0.06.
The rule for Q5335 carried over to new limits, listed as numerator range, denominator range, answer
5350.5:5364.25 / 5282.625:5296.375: 1.06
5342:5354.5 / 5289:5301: 1.05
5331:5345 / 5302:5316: 0.95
